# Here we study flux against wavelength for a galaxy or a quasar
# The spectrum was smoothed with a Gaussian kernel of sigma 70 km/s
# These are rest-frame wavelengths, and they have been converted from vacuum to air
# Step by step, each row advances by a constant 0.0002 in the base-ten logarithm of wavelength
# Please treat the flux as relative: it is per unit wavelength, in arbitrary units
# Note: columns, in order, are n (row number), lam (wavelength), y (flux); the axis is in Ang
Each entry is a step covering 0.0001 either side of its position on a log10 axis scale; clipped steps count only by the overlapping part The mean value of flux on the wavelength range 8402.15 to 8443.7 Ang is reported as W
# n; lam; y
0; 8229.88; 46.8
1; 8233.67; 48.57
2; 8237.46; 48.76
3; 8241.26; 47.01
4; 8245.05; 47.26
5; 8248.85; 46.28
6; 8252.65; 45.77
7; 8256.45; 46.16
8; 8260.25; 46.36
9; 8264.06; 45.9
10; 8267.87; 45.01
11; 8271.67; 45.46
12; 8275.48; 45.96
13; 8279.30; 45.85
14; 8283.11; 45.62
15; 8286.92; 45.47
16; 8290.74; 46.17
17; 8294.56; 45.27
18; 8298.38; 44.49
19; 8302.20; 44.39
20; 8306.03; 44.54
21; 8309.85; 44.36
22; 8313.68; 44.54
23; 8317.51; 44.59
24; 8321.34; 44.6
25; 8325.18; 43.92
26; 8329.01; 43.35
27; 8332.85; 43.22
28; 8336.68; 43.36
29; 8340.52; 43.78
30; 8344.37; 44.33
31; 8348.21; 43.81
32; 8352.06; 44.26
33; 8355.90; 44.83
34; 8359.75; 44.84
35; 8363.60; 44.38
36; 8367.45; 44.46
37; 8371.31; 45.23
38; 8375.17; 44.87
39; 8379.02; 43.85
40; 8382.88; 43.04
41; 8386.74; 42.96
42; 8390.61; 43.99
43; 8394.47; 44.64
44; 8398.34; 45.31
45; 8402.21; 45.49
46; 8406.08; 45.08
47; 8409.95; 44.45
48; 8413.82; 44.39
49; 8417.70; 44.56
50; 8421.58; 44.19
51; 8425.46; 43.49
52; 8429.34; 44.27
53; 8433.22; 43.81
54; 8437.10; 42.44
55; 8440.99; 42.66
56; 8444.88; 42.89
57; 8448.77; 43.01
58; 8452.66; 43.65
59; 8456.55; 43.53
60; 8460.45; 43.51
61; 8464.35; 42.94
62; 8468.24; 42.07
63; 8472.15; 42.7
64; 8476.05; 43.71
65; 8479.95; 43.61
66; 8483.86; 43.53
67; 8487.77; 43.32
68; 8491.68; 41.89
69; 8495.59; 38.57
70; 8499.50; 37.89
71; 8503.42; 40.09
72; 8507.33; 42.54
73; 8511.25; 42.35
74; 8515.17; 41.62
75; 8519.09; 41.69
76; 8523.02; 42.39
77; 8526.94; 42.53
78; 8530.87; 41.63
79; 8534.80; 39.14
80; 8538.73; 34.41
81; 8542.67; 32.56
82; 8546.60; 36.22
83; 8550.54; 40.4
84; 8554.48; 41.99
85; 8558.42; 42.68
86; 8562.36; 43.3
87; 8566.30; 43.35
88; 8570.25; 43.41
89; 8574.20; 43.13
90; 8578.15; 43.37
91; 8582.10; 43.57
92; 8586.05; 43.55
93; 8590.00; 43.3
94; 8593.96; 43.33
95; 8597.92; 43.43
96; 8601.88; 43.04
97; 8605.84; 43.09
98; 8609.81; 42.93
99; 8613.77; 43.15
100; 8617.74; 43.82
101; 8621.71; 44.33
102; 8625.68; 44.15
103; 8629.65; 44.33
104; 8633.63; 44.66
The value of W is 44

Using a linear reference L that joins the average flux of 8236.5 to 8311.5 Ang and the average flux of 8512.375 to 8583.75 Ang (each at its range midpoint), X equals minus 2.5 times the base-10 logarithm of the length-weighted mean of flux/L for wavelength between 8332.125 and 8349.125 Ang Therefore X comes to 0.02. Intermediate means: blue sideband 45.8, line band 43.7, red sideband 41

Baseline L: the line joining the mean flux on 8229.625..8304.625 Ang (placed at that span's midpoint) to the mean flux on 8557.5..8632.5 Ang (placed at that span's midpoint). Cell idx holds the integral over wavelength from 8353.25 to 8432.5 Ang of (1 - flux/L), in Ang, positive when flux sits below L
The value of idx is 1.2 Ang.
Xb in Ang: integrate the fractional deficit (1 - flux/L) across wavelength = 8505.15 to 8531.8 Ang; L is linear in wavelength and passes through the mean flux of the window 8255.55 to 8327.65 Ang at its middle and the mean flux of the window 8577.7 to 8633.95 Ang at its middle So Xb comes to 1.2 Ang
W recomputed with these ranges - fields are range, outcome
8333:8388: 44.1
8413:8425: 44.2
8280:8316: 45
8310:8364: 44.1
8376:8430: 44.3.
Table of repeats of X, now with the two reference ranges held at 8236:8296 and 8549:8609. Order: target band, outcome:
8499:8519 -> 0.064 mag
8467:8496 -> 0.034 mag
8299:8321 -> 0.029 mag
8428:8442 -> 0.028 mag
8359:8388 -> 0.021 mag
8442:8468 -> 0.027 mag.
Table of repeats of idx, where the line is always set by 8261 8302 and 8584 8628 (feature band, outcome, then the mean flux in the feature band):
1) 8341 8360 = 0.31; 44.3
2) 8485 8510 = 1.87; 40.9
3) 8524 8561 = 3.92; 39.2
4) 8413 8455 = 0.94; 43.6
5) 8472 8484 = 0.22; 43.5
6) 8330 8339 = 0.37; 43.3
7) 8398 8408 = -0.12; 45.3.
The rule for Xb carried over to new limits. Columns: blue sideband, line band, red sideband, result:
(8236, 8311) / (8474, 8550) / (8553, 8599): 5.7 Ang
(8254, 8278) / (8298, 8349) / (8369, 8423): 1.3 Ang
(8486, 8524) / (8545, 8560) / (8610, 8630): 0.7 Ang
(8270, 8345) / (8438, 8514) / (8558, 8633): 2.8 Ang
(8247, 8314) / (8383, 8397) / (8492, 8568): -0.2 Ang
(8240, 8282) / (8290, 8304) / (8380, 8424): 0.2 Ang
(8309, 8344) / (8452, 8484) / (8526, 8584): -1.0 Ang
